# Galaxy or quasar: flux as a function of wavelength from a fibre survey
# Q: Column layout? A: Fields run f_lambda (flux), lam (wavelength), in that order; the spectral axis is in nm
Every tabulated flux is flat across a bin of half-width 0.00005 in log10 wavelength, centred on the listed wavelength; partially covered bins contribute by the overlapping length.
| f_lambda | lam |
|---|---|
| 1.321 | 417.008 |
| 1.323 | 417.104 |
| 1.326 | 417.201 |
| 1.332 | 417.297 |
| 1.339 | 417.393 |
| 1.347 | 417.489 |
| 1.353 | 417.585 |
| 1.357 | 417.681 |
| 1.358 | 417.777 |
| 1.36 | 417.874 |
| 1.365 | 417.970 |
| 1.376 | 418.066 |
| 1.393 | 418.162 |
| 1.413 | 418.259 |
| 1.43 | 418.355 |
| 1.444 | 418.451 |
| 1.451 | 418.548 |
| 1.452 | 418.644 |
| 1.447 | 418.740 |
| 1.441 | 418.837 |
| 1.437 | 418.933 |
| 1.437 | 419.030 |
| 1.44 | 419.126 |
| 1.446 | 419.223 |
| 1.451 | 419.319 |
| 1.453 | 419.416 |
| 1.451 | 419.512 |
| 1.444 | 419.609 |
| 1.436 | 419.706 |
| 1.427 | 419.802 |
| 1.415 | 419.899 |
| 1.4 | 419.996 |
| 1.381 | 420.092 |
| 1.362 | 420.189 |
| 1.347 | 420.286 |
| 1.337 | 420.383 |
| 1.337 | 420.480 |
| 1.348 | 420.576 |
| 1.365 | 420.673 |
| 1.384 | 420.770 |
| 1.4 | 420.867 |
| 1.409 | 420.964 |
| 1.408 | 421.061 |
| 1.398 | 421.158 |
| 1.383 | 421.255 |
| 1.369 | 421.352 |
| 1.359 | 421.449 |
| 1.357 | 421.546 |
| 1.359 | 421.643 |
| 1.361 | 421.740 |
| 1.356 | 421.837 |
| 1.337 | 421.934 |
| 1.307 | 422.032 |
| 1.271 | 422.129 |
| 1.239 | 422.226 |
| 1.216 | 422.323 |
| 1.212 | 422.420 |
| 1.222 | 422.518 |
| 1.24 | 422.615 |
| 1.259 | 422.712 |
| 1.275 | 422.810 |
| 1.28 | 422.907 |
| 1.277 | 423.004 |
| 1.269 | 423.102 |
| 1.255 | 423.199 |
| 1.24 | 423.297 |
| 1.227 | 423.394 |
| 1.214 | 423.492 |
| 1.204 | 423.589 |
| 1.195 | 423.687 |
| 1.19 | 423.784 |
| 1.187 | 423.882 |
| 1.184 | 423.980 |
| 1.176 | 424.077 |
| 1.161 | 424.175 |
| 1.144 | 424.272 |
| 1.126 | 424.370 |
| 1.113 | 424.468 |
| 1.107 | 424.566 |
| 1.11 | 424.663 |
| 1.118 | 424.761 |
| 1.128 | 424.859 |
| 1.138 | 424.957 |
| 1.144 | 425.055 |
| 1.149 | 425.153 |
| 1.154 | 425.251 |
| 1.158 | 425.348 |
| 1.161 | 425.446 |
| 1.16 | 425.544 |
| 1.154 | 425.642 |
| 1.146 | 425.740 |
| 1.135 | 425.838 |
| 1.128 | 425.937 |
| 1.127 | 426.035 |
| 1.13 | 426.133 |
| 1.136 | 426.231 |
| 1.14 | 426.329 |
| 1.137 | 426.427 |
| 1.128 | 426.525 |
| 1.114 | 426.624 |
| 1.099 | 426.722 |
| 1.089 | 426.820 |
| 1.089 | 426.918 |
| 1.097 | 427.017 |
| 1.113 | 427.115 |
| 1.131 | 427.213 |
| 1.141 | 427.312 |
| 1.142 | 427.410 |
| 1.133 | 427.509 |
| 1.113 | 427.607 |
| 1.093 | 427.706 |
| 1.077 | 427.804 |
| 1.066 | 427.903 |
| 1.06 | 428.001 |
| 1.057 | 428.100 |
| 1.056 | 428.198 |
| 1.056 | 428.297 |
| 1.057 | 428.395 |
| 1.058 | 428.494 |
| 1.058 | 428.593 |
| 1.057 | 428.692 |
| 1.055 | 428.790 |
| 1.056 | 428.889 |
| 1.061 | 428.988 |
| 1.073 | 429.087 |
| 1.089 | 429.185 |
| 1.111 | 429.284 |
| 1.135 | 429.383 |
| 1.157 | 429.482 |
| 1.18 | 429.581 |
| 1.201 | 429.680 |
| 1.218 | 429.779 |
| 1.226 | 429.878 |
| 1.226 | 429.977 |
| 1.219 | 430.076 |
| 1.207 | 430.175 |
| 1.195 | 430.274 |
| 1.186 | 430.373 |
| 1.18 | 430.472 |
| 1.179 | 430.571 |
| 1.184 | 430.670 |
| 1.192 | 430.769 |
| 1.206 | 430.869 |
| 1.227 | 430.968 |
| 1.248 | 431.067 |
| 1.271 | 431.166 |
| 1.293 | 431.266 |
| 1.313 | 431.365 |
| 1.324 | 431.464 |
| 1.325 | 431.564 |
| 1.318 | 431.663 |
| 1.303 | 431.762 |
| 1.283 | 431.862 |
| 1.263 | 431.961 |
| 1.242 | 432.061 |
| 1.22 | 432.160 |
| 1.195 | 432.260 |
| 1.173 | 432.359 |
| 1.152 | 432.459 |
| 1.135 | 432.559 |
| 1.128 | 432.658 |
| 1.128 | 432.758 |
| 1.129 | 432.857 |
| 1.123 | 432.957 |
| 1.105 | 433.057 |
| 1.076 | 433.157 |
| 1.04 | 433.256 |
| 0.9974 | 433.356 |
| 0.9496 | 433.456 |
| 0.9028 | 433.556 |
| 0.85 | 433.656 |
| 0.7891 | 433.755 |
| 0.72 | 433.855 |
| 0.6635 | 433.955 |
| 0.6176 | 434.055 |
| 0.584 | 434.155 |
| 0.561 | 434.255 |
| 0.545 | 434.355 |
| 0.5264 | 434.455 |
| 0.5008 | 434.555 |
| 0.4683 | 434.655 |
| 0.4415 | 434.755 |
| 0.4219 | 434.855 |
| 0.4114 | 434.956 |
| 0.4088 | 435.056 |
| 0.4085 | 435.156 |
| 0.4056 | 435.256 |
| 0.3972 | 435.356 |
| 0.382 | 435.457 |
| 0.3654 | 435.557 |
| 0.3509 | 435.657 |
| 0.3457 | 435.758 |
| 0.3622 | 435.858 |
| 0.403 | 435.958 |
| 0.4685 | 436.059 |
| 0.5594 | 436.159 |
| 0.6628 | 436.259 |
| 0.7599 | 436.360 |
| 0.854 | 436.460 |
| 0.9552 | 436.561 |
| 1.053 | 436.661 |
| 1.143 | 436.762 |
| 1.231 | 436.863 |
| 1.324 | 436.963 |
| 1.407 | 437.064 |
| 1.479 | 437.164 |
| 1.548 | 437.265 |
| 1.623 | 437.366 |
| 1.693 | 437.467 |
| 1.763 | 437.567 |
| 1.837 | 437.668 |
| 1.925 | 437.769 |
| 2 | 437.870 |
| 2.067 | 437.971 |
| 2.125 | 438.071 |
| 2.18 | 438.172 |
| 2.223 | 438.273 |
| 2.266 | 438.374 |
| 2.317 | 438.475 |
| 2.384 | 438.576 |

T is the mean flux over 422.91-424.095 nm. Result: 1.22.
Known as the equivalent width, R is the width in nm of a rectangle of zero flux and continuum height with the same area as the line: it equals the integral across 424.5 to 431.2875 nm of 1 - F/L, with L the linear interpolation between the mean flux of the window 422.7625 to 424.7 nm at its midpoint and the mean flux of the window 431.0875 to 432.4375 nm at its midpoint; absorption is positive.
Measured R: 0.54 nm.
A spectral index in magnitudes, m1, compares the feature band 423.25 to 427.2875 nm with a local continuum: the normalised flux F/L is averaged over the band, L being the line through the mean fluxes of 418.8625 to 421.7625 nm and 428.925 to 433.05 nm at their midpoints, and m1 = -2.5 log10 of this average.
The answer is 0.14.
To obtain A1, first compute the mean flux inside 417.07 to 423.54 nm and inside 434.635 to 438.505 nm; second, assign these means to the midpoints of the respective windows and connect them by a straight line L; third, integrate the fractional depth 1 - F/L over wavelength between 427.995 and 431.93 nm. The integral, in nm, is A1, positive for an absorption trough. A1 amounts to 0.10 nm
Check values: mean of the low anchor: 1.36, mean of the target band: 1.17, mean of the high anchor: 1.1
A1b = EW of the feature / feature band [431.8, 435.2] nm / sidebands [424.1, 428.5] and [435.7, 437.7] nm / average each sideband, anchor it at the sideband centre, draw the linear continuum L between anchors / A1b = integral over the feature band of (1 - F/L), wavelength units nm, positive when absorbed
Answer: 0.70 nm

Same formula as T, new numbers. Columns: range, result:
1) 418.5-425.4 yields 1.3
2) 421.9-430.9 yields 1.16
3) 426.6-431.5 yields 1.14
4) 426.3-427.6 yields 1.12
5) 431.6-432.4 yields 1.25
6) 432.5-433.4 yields 1.1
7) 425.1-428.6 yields 1.11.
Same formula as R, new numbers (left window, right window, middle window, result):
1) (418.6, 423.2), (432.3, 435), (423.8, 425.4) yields 0.08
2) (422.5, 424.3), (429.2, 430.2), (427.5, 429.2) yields 0.18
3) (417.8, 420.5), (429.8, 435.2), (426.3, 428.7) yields 0.13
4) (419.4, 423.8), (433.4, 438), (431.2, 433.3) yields -0.48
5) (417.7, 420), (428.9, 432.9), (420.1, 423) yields 0.10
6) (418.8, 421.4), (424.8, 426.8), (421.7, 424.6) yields 0.08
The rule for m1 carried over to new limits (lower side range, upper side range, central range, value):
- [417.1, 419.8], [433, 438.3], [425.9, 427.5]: 0.064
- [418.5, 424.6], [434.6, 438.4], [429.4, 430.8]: -0.020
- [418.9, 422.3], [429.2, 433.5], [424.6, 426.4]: 0.138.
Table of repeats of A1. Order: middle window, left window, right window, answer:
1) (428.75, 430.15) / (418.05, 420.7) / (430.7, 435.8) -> -0.15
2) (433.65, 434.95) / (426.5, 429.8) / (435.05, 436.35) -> -0.03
